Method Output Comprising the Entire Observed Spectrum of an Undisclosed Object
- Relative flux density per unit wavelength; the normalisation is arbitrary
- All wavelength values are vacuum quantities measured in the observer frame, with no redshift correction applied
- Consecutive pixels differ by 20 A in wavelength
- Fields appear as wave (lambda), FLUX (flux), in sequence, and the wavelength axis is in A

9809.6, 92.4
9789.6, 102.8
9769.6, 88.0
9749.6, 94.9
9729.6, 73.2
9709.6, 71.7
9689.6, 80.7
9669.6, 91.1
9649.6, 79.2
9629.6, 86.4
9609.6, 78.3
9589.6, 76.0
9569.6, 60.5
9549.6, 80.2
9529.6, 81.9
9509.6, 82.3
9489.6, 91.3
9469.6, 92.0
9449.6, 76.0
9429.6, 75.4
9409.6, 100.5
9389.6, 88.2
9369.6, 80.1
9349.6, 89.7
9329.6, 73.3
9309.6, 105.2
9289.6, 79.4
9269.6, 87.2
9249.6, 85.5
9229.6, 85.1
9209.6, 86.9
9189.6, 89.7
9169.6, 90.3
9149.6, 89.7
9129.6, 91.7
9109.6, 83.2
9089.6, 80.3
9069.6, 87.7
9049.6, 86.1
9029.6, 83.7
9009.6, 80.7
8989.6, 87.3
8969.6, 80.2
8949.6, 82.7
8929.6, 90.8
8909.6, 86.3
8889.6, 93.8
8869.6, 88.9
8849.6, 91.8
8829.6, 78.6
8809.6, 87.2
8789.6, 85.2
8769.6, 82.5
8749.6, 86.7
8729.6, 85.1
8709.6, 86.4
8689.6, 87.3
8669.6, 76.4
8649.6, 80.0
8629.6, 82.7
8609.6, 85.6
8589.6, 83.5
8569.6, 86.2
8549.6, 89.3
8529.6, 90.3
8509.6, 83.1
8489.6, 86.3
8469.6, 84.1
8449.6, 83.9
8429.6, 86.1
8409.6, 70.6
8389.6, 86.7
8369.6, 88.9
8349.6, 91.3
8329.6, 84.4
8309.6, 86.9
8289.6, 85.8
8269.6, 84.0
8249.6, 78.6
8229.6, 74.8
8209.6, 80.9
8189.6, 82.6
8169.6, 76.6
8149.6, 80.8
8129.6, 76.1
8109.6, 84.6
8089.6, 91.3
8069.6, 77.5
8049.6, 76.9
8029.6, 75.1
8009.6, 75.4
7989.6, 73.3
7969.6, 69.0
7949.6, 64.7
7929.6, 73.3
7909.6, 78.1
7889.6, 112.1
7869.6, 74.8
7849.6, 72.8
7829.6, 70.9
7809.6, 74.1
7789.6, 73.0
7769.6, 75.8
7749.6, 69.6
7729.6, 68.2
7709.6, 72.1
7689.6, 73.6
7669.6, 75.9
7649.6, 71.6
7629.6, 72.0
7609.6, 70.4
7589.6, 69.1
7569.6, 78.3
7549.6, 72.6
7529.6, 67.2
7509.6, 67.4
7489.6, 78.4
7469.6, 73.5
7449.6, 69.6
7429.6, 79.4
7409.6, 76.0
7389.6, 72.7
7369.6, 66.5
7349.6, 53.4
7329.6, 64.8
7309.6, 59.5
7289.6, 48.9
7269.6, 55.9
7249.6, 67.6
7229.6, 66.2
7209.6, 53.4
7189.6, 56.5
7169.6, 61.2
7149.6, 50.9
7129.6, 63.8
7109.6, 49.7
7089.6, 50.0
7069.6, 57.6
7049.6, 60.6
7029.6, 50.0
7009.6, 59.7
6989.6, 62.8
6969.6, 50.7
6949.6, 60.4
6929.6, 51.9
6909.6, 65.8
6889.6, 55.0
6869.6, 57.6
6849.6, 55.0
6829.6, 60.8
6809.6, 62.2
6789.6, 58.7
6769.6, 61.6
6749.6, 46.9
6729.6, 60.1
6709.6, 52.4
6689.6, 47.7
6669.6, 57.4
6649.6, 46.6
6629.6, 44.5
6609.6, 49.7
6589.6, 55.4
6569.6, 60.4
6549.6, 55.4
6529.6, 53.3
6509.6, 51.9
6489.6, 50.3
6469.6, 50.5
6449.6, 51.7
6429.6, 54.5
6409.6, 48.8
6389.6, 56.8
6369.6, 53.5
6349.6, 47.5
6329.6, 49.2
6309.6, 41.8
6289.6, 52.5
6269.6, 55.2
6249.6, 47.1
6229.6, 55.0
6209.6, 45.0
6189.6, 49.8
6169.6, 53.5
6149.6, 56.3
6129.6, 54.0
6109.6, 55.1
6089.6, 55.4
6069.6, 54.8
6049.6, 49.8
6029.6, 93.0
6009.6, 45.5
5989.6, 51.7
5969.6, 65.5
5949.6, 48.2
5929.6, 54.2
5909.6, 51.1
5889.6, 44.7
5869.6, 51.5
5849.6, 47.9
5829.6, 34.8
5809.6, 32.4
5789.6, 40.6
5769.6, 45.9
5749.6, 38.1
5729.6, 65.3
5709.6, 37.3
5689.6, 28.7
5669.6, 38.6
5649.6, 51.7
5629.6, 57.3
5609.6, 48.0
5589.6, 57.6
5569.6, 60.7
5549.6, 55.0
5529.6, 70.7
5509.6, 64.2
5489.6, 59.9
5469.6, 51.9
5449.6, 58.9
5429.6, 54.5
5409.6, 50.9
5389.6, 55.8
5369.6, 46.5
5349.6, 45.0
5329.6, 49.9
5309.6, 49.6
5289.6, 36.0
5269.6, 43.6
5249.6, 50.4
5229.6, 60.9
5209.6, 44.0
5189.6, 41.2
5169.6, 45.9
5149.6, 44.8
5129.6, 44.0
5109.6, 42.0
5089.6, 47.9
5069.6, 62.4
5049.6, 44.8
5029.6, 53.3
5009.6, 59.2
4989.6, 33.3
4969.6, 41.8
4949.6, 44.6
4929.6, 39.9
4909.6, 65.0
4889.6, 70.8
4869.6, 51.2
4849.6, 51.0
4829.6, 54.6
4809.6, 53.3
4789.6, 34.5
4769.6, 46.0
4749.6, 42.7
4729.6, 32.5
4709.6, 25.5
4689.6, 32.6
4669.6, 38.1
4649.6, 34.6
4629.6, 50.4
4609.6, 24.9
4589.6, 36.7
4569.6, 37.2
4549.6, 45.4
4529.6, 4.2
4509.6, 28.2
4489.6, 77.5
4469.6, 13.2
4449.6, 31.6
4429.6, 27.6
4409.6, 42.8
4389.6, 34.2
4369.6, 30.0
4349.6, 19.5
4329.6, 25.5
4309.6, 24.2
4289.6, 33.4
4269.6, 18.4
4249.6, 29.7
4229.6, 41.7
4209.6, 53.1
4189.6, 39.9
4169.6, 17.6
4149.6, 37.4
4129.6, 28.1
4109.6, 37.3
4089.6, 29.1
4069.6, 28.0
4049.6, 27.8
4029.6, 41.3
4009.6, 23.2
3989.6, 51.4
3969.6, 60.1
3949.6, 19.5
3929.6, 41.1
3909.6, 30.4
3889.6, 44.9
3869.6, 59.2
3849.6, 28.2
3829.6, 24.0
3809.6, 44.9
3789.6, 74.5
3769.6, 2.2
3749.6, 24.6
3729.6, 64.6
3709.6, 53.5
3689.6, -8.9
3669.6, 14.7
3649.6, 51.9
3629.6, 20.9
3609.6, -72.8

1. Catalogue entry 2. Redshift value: 0.203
